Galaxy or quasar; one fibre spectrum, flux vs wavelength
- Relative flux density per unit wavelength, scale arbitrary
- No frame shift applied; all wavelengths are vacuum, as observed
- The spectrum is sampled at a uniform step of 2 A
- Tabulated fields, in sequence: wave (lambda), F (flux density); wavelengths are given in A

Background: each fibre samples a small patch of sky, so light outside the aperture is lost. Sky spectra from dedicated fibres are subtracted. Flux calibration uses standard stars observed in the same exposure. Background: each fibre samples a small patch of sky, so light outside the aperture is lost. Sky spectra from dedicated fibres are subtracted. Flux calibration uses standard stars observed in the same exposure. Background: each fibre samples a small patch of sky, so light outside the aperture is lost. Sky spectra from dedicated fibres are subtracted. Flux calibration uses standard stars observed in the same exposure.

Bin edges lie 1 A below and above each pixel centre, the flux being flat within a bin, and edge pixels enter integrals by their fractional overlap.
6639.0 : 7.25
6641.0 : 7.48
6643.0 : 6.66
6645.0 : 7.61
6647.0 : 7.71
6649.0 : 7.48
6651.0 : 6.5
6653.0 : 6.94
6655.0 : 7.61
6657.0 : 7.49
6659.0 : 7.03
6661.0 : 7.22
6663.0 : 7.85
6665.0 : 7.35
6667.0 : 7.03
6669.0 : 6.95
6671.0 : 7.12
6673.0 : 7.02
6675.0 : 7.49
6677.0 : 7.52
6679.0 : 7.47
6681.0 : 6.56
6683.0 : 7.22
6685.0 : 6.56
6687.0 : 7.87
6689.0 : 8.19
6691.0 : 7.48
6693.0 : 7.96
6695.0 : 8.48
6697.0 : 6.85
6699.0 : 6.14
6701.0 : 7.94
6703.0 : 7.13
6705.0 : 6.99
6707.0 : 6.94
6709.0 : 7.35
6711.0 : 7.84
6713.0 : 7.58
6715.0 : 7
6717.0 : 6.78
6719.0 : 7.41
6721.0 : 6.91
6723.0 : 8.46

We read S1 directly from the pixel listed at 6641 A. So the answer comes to 7.48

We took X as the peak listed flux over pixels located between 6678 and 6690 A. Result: 8.19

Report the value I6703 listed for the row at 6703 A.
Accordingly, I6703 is 7.13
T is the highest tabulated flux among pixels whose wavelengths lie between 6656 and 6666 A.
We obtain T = 7.85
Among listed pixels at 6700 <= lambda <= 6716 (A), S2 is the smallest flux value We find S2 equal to 6.94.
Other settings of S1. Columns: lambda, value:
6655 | 7.61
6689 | 8.19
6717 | 6.78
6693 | 7.96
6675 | 7.49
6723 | 8.46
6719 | 7.41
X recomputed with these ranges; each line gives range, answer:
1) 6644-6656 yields 7.71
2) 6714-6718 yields 7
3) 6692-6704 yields 8.48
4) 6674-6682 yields 7.52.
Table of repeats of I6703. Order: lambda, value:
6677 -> 7.52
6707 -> 6.94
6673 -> 7.02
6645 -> 7.61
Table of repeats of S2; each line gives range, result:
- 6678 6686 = 6.56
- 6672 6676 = 7.02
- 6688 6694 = 7.48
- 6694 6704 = 6.14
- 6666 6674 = 6.95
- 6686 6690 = 7.87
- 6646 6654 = 6.5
